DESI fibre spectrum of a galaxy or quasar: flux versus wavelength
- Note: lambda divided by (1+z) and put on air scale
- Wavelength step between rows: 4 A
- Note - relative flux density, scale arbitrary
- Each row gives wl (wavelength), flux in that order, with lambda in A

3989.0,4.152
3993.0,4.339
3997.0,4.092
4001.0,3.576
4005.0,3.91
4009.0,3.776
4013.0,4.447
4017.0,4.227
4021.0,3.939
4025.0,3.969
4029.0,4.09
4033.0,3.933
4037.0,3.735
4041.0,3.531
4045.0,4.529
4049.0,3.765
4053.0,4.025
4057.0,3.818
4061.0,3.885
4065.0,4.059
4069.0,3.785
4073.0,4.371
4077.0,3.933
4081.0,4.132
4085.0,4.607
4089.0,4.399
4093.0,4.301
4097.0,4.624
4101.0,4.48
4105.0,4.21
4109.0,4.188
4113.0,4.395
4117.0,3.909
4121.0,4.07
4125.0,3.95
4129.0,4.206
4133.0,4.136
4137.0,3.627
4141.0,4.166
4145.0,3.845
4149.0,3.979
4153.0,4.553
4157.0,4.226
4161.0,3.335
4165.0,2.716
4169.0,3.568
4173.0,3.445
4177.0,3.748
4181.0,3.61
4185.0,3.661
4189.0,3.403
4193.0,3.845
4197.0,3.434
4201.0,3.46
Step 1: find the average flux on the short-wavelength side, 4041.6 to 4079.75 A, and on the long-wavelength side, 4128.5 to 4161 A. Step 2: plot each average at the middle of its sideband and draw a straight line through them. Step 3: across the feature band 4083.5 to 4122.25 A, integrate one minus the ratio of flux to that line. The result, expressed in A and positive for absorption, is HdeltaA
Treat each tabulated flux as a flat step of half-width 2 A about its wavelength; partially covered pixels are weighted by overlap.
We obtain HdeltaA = -2.9 A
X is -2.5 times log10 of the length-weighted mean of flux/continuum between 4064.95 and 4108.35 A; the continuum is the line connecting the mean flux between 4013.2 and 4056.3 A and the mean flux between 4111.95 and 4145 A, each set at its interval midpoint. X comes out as -0.07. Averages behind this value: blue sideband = 3.99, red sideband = 4.03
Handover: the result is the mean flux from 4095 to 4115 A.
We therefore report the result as 4.38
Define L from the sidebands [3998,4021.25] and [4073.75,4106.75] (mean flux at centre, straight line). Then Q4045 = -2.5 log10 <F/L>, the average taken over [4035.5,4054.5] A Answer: 0.06 mag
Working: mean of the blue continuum 3.99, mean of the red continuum 4.34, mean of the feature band 3.92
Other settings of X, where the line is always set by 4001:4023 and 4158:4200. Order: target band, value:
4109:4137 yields -0.116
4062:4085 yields -0.075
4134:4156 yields -0.127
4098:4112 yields -0.162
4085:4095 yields -0.167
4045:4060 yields -0.019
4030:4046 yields 0.008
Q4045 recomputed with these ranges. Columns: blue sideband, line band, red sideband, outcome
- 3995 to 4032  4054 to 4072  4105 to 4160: 0.031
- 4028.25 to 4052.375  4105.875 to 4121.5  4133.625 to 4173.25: -0.088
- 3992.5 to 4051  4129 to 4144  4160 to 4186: -0.124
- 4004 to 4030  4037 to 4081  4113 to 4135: 0.027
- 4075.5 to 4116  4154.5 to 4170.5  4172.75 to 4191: 0.079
